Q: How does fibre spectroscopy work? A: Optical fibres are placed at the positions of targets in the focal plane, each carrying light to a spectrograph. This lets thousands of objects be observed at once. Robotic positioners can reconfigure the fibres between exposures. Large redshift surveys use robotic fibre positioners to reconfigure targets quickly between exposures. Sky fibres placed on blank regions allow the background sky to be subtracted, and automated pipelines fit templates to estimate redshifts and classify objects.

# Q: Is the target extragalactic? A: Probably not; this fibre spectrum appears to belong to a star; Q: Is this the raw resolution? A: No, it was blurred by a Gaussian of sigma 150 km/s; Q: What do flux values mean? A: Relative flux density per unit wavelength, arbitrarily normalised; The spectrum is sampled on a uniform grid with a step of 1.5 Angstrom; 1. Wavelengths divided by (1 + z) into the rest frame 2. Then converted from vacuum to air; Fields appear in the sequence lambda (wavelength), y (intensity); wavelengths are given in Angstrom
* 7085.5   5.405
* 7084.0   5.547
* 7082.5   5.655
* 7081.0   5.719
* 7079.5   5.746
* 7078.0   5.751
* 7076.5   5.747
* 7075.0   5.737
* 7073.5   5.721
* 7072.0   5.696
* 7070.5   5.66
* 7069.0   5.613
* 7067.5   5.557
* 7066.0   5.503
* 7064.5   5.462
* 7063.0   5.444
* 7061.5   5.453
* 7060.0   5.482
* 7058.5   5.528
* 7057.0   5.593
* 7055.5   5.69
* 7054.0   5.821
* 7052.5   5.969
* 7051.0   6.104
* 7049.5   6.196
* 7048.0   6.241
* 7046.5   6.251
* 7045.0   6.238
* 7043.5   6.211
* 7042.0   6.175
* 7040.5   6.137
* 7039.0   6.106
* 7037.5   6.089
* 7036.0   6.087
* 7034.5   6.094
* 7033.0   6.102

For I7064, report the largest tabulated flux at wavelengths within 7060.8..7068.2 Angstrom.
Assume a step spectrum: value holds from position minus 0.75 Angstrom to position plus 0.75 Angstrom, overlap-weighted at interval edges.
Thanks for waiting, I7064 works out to 5.557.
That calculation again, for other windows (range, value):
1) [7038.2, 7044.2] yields 6.211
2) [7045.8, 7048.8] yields 6.251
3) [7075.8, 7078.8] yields 5.751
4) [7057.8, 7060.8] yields 5.528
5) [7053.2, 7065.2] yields 5.821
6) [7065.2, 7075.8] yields 5.737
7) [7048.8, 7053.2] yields 6.196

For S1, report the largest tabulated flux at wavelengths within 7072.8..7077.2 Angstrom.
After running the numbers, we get 5.747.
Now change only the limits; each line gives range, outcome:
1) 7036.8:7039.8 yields 6.106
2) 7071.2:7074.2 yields 5.721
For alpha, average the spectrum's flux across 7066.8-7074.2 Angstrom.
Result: 5.65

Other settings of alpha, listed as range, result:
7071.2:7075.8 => 5.72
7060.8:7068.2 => 5.48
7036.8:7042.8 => 6.13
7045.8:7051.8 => 6.2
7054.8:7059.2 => 5.6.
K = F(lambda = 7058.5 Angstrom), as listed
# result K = 5.528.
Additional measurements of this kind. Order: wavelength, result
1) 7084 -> 5.547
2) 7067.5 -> 5.557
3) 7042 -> 6.175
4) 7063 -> 5.444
